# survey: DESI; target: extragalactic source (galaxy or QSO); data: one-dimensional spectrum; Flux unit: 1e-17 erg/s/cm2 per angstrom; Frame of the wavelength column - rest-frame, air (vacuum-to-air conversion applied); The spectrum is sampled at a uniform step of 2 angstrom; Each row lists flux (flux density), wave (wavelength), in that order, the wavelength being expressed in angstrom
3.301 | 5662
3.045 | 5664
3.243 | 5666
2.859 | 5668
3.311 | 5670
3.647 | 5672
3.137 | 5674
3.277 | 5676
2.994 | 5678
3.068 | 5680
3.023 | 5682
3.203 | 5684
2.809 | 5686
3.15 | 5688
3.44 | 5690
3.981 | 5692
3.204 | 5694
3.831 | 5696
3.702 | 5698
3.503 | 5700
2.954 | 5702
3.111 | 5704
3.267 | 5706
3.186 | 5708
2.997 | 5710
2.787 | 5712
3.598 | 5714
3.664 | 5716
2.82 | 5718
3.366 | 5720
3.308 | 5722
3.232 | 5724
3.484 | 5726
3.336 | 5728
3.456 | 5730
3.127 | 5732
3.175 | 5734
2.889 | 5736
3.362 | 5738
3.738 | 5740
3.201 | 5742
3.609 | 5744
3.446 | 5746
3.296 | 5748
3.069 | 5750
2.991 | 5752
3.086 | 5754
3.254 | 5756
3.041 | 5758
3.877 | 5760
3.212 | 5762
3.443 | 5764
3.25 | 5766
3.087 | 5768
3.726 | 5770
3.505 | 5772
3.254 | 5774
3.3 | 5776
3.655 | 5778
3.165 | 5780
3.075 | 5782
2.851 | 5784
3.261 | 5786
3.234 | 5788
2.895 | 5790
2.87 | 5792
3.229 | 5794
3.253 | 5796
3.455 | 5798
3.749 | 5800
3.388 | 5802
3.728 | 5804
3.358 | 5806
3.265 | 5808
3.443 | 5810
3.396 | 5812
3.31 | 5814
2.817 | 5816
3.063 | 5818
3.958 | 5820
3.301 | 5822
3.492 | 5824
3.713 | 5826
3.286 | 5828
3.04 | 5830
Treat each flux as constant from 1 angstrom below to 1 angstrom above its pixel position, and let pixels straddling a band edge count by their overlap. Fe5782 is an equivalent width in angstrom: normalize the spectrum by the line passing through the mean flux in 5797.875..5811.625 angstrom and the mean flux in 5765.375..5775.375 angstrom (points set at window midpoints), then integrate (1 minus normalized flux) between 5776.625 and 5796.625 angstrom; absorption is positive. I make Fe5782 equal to 1.6 angstrom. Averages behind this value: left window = 3.37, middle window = 3.15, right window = 3.48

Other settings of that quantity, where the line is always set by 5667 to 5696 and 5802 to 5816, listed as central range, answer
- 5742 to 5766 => 0.1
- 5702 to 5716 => 0.4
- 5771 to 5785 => 0.3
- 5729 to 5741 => 0.0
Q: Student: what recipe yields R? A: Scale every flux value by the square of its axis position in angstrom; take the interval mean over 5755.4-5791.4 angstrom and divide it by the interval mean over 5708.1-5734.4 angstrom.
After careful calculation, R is 1.0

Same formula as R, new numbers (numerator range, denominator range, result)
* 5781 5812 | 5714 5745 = 1.01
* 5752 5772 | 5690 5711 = 1.01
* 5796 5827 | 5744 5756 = 1.09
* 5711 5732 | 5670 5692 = 1.04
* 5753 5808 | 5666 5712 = 1.05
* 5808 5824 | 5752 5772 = 1.02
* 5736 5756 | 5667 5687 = 1.07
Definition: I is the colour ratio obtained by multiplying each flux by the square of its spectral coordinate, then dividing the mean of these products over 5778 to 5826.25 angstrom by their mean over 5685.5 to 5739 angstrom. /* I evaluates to 1.04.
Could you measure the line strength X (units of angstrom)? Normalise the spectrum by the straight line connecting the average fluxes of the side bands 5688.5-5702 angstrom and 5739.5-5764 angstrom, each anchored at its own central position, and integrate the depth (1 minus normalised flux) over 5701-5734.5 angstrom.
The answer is 2.2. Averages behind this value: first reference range 3.54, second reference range 3.31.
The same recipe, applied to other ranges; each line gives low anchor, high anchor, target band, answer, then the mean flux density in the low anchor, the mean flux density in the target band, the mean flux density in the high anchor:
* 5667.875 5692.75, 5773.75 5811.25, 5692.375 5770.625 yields -1.2 angstrom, 3.23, 3.3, 3.29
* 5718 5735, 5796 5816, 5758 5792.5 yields 0.9 angstrom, 3.28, 3.27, 3.41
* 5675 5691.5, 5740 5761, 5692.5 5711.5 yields -0.7 angstrom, 3.15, 3.31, 3.31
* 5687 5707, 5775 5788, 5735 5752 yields 0.0 angstrom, 3.41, 3.31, 3.22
